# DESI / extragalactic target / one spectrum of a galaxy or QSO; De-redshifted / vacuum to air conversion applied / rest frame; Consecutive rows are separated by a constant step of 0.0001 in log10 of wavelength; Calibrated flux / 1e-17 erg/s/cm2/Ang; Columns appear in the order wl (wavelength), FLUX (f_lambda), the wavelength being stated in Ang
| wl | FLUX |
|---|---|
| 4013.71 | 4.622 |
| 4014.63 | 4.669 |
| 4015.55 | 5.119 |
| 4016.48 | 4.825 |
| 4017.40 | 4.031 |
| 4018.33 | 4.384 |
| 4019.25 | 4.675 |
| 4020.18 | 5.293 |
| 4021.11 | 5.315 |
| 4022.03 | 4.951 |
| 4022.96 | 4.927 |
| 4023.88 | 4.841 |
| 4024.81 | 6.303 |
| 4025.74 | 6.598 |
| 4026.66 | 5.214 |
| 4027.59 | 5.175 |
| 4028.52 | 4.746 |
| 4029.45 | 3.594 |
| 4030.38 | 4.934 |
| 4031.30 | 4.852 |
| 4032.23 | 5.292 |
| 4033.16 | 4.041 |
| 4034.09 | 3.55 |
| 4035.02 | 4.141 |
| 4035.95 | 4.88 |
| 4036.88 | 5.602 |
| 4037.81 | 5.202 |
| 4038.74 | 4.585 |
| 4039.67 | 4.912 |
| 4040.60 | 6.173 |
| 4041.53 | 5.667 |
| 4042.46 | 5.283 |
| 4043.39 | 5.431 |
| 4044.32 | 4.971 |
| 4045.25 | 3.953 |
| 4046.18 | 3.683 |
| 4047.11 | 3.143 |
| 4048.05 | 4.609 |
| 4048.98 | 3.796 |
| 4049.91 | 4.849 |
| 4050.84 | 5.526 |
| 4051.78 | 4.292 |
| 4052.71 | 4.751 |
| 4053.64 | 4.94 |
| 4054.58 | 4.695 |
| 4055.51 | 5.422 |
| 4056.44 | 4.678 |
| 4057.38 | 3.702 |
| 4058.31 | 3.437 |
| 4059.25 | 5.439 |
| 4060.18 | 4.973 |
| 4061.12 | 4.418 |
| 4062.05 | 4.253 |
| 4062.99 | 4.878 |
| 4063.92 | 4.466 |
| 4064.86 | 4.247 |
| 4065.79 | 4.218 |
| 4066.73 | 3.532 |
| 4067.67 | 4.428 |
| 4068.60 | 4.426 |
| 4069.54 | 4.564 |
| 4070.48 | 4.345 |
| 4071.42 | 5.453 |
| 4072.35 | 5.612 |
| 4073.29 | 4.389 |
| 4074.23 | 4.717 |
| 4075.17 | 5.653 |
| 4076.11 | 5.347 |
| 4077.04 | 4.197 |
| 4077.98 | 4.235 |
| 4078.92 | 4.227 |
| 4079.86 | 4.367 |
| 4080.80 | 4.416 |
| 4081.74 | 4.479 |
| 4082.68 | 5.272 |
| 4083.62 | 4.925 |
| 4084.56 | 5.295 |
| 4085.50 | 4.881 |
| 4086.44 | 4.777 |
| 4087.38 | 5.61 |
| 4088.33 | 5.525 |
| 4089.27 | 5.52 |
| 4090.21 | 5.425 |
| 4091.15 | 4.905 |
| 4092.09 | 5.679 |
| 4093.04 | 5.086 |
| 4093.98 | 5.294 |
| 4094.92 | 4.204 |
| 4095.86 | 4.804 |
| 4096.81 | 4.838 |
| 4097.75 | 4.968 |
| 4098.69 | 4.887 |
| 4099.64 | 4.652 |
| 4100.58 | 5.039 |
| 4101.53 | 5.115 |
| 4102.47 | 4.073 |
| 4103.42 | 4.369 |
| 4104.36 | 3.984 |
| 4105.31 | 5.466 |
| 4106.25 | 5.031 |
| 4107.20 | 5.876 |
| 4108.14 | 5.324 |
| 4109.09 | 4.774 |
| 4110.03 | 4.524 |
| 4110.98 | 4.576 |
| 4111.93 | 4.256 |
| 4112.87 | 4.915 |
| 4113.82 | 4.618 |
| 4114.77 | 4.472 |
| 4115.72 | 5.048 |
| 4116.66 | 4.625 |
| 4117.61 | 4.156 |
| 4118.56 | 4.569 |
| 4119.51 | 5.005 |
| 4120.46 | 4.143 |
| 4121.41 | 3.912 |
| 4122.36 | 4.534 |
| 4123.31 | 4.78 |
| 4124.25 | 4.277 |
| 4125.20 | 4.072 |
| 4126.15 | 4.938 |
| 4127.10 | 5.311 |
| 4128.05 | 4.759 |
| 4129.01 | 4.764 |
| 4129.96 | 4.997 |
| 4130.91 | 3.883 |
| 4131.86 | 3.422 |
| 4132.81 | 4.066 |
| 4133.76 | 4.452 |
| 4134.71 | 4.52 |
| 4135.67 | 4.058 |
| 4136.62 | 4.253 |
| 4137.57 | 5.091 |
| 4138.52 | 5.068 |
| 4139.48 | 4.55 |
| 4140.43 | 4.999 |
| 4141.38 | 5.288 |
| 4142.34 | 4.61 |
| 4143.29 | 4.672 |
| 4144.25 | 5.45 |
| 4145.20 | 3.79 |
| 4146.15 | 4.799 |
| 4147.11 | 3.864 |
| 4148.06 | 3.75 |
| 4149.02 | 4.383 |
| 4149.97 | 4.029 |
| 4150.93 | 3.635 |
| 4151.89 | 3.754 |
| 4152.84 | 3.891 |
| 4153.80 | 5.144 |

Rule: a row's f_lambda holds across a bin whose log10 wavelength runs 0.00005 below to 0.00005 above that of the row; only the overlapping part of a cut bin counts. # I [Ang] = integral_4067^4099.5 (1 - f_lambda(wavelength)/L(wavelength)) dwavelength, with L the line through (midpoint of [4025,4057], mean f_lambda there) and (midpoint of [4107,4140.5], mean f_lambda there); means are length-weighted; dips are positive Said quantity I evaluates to -1.4 Ang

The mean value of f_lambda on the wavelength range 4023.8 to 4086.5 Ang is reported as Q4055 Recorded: 4.73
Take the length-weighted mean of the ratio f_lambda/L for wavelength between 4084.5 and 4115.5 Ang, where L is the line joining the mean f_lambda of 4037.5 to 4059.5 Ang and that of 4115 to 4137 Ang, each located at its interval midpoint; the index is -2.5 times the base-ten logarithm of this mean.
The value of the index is -0.09 mag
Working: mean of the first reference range 4.7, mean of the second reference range 4.46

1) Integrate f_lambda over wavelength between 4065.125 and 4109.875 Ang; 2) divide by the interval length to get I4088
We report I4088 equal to 4.85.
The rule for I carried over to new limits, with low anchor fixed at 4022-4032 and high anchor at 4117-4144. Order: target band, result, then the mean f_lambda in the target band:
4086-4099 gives -1.0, 5.11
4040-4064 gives 1.5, 4.68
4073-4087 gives 0.2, 4.76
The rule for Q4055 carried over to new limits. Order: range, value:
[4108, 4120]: 4.66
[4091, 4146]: 4.69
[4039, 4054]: 4.75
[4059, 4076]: 4.67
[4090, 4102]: 4.98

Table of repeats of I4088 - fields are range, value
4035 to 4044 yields 5.24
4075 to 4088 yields 4.82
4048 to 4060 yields 4.64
